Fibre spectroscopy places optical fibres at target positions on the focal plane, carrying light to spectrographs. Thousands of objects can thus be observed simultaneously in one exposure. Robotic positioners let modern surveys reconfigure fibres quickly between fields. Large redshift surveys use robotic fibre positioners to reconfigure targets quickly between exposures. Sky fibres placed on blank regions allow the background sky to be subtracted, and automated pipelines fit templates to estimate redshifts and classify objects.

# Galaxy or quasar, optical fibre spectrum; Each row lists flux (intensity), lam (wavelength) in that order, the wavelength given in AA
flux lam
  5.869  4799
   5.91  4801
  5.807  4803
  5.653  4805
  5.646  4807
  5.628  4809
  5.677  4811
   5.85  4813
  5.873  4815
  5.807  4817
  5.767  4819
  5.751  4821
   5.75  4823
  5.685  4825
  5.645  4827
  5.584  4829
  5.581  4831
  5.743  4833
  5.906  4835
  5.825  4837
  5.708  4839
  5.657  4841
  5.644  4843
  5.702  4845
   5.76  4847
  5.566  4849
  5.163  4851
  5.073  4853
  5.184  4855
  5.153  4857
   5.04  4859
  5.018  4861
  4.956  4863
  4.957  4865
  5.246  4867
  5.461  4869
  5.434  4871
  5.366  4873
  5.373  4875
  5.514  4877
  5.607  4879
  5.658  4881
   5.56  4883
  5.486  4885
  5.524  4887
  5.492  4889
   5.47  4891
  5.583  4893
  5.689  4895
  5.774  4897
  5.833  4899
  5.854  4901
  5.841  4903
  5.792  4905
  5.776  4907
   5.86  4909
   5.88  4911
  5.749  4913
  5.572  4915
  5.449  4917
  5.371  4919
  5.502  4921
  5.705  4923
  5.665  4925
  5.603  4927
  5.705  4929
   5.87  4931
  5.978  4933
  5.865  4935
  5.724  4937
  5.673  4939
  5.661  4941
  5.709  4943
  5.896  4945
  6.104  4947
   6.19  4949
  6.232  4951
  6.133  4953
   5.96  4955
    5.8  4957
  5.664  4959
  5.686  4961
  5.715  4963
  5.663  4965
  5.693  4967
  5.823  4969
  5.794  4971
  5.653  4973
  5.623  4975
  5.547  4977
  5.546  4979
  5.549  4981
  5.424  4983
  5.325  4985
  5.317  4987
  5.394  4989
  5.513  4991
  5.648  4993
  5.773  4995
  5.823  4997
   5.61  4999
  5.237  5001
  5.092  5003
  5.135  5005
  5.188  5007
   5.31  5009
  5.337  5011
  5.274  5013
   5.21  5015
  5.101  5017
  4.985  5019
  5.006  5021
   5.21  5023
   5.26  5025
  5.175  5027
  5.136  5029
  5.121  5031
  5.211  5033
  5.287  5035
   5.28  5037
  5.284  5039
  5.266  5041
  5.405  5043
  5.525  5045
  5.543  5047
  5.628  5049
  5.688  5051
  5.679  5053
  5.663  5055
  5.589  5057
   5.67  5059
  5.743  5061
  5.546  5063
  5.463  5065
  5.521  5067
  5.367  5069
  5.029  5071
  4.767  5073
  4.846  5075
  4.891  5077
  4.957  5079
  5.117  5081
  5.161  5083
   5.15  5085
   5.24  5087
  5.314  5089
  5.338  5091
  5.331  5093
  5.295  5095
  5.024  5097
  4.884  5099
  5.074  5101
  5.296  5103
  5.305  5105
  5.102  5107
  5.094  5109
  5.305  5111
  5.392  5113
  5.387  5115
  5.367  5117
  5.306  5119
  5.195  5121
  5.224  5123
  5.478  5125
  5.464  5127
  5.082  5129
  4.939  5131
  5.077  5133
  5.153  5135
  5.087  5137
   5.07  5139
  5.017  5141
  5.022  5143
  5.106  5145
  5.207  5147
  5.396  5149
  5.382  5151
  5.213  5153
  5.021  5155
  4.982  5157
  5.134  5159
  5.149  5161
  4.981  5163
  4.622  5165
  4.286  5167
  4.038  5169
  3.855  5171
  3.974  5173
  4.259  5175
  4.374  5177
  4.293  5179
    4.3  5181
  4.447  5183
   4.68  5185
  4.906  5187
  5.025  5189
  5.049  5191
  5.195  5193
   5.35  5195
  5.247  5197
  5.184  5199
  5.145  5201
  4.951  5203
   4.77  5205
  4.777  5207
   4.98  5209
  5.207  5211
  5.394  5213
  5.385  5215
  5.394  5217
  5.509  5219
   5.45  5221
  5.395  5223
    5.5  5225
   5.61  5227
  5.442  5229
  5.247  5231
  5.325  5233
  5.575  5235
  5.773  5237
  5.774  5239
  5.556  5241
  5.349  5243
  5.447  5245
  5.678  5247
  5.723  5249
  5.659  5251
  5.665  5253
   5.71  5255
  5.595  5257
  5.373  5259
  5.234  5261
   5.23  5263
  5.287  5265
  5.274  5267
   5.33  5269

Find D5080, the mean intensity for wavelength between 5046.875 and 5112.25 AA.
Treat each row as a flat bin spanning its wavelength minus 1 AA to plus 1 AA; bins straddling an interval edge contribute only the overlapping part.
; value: 5.29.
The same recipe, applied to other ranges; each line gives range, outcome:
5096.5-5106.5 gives 5.12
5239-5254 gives 5.6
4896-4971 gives 5.78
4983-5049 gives 5.32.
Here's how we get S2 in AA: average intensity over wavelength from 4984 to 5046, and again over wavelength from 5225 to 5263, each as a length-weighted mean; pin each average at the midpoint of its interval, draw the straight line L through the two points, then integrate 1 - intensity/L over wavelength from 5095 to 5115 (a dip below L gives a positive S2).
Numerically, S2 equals 0.8 AA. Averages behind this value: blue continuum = 5.3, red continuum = 5.53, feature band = 5.18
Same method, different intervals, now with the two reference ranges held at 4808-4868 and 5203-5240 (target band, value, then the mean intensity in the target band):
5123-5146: 1.1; 5.14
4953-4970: -0.9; 5.77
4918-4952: -1.9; 5.79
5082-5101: 0.8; 5.19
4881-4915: -1.2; 5.69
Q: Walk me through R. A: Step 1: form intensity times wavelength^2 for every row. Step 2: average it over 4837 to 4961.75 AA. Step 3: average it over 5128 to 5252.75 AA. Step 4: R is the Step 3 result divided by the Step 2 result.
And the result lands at 1.02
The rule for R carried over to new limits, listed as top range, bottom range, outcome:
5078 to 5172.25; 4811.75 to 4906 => 1.02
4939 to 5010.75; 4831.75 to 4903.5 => 1.07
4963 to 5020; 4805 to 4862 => 1.04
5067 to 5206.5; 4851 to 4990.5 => 0.97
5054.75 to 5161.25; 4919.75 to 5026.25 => 0.99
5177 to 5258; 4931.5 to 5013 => 1.03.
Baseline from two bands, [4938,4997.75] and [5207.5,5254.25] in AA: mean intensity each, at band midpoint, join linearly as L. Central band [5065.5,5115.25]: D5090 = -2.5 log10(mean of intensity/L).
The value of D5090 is 0.088 mag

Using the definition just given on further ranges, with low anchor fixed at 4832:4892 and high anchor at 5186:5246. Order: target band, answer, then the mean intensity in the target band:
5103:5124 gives 0.01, 5.27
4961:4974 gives -0.06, 5.72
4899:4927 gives -0.05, 5.7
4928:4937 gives -0.08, 5.84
